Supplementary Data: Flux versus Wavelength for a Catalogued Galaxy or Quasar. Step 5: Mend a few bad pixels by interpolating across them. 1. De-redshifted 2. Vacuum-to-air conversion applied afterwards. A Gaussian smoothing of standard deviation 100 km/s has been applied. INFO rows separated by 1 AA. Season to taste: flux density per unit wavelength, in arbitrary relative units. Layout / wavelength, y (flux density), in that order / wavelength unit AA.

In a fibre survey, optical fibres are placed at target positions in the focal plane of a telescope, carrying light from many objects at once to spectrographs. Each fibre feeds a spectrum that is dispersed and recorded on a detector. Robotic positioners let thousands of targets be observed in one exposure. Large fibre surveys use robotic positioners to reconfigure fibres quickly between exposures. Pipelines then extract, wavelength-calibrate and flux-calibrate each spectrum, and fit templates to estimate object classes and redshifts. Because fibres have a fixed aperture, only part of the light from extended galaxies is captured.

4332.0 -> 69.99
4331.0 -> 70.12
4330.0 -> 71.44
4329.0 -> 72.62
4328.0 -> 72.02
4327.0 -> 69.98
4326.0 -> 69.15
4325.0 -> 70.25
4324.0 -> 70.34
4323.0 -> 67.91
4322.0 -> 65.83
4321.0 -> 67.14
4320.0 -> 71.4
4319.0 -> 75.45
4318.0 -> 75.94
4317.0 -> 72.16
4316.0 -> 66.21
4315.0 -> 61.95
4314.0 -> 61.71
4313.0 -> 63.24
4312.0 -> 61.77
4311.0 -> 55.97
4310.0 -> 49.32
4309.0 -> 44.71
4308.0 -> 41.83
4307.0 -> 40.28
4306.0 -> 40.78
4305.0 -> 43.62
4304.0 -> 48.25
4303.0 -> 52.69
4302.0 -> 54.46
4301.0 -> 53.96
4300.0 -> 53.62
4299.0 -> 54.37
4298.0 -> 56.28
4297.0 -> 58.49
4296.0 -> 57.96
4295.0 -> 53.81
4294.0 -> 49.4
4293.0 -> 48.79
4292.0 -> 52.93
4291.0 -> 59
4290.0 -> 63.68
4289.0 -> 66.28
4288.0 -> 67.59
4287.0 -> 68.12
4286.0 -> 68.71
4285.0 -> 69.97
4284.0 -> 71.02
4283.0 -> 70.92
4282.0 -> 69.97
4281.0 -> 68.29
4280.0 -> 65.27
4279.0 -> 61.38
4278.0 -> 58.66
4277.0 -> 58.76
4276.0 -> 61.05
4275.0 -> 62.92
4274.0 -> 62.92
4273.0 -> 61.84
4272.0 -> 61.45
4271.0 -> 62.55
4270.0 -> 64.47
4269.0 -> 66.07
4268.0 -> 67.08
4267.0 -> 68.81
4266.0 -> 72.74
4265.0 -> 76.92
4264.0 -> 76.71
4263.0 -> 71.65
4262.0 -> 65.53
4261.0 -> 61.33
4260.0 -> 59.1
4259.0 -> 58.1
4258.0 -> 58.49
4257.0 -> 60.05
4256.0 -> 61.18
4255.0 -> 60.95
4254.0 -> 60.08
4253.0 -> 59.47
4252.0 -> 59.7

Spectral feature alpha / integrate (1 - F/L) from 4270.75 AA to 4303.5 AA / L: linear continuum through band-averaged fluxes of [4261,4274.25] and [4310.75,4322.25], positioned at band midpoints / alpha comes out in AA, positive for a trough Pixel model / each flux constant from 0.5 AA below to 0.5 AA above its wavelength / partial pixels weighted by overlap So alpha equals 3.1 AA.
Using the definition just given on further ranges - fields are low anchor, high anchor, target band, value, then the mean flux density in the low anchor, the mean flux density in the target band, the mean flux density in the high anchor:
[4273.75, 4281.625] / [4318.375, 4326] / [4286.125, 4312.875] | 4.80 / 62.5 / 54.1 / 69.8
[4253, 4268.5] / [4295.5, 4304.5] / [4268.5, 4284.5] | -0.92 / 65.1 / 64.2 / 54.5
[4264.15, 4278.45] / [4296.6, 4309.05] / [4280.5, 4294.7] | -1.63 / 65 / 63.8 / 49.6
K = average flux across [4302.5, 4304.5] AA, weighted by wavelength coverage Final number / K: 50.5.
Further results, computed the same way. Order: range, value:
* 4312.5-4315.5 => 62.3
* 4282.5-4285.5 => 70.6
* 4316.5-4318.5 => 74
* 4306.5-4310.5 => 44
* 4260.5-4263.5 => 66.2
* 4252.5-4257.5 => 60.3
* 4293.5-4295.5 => 51.6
